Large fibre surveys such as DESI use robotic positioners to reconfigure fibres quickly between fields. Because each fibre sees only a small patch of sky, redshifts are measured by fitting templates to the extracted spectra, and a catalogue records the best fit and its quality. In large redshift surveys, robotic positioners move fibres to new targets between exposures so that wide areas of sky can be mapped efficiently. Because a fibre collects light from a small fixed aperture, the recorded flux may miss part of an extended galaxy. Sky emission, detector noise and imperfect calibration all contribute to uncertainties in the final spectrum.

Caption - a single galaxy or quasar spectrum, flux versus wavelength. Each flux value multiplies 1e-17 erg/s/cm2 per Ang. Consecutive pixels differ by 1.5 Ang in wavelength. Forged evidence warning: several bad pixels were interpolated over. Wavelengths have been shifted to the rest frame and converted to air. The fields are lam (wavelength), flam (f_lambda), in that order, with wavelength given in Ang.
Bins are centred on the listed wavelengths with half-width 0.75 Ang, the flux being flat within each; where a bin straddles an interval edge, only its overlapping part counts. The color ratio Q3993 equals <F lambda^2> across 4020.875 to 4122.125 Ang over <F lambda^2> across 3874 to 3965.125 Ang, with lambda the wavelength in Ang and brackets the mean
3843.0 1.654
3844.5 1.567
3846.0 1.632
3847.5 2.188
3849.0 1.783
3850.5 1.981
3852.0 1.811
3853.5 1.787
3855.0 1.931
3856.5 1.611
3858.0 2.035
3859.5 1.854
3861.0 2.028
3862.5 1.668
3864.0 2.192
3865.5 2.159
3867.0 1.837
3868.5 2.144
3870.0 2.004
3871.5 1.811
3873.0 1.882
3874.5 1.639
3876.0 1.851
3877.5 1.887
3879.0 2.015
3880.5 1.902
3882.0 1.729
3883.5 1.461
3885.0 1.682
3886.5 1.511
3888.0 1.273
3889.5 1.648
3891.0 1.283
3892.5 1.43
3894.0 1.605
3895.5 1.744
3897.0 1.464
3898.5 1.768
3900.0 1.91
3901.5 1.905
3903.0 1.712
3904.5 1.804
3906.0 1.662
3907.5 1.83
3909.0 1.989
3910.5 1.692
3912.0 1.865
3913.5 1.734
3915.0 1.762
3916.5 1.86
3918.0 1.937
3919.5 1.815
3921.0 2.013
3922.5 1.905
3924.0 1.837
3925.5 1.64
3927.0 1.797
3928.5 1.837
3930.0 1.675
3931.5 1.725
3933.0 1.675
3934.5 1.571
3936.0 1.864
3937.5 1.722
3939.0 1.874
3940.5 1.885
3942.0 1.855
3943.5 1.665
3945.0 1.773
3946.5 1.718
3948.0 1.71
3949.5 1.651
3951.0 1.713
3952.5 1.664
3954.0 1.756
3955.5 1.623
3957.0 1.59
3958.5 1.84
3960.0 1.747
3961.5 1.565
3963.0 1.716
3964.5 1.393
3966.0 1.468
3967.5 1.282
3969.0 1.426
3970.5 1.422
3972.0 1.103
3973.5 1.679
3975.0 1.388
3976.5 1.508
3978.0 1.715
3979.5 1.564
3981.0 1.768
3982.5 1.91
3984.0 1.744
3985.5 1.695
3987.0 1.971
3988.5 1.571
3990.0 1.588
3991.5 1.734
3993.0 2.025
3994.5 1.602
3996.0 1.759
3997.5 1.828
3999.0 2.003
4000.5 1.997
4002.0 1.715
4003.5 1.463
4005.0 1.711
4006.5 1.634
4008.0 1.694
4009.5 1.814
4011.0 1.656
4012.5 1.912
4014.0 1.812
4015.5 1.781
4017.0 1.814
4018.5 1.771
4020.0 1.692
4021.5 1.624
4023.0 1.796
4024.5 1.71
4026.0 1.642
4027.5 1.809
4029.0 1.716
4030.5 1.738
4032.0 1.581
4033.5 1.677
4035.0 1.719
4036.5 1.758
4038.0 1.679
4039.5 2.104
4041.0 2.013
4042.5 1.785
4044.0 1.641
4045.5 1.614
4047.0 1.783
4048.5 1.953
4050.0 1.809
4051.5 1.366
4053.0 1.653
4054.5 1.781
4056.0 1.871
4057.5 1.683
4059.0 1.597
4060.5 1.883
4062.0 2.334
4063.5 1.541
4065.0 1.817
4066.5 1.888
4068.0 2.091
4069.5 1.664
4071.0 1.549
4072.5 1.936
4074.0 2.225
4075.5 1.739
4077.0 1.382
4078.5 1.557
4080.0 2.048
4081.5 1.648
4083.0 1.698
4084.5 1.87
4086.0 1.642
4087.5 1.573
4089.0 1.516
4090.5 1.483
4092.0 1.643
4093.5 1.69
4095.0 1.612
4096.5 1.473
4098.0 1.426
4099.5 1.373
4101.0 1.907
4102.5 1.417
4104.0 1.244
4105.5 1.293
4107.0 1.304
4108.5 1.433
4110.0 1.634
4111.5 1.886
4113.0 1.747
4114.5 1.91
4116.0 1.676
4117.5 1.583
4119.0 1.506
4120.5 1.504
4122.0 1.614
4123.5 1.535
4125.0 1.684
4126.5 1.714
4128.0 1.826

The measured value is 1.06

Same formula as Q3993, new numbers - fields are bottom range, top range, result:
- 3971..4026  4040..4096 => 1.05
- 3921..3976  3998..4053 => 1.09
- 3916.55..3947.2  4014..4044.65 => 1.03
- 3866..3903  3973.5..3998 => 1.04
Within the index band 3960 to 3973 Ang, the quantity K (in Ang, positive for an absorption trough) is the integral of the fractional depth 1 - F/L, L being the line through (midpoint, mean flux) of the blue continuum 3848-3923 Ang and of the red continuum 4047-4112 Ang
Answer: 2.25 Ang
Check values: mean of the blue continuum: 1.8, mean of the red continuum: 1.68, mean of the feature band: 1.45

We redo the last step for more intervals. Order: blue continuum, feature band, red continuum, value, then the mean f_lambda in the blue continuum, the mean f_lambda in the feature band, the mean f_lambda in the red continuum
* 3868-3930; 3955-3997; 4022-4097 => 3.1 Ang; 1.76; 1.62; 1.74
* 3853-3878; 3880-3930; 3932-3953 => 2.5 Ang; 1.9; 1.73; 1.74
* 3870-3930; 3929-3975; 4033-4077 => 3.2 Ang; 1.75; 1.64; 1.79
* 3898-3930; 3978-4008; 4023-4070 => 0.7 Ang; 1.82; 1.75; 1.77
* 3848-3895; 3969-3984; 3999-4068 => 1.8 Ang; 1.79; 1.56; 1.76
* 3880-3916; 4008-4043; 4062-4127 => -2.1 Ang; 1.68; 1.76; 1.65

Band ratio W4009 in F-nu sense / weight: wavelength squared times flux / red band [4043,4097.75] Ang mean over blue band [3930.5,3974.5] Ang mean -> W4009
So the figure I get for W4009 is 1.1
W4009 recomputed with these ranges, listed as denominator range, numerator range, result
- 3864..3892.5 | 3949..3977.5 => 0.92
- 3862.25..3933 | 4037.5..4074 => 1.10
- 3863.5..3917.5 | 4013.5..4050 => 1.07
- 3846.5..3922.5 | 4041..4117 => 1.03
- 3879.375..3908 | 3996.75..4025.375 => 1.13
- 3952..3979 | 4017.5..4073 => 1.19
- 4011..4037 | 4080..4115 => 0.95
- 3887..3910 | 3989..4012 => 1.10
